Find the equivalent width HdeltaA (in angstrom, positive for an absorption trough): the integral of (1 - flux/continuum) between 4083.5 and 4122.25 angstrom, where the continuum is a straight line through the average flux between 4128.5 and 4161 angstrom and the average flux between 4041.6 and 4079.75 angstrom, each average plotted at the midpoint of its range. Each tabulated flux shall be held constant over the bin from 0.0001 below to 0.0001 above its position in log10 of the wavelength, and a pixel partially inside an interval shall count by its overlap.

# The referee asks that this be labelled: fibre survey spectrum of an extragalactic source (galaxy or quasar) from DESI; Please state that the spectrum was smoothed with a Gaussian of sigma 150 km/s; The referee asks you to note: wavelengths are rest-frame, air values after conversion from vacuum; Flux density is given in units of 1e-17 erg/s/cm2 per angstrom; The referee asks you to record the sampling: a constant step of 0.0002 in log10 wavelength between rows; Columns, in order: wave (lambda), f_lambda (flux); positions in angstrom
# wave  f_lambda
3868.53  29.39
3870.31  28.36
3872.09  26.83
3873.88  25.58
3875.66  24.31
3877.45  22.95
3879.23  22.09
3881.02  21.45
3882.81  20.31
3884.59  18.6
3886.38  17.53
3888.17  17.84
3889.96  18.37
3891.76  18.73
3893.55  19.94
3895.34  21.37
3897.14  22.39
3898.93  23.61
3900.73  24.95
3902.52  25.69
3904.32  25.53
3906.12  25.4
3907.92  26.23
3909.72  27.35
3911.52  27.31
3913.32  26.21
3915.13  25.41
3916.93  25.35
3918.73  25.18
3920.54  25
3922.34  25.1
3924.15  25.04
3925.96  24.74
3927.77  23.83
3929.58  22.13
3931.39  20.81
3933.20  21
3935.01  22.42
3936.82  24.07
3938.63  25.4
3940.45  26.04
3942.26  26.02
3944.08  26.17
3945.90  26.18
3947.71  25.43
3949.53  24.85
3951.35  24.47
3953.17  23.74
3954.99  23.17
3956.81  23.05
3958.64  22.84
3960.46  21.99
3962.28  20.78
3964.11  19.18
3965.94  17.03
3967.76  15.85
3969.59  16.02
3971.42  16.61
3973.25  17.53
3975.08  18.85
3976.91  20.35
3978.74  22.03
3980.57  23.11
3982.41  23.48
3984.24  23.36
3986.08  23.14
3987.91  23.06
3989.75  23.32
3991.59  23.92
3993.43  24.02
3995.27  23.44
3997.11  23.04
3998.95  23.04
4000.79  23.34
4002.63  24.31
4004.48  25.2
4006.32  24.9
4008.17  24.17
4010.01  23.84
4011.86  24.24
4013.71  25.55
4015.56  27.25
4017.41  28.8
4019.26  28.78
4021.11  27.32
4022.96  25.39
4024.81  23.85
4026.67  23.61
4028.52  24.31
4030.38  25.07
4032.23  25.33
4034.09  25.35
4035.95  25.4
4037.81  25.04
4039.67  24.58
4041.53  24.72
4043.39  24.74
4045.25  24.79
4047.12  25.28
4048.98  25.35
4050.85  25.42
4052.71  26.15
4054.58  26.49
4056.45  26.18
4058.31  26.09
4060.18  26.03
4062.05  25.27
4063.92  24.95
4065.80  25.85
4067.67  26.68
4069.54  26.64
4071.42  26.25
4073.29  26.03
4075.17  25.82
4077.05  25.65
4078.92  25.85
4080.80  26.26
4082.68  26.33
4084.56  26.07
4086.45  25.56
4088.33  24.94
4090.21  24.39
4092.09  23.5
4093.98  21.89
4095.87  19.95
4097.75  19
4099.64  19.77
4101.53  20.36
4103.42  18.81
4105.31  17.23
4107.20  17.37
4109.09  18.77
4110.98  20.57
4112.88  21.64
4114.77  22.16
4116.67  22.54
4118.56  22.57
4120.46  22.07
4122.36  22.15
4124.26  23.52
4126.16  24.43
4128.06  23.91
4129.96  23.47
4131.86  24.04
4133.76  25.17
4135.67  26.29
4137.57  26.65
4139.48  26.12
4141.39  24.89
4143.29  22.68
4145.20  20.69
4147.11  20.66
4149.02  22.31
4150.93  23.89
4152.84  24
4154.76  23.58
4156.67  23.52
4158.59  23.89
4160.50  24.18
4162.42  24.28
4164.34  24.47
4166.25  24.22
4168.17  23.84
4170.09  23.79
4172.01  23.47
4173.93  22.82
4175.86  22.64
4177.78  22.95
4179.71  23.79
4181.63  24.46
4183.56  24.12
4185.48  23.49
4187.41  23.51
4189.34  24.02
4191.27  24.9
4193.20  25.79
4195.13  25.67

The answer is 5.2 angstrom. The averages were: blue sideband 25.8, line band 21.5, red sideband 23.9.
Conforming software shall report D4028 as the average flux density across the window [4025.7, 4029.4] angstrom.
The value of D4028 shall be 23.9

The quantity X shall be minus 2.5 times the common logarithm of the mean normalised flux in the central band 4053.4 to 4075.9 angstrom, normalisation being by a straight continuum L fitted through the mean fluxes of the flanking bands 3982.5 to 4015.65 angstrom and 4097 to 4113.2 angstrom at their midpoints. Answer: -0.23 mag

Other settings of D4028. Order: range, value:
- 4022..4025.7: 24.7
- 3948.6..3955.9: 24.1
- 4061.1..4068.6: 25.7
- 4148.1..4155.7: 23.4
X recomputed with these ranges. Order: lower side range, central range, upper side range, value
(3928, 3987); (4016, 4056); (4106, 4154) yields -0.140 mag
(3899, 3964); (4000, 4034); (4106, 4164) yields -0.063 mag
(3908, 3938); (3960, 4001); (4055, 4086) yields 0.188 mag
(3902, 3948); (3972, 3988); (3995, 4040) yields 0.165 mag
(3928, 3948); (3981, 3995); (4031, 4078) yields 0.059 mag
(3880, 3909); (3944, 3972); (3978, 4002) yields 0.055 mag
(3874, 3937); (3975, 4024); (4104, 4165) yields -0.055 mag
